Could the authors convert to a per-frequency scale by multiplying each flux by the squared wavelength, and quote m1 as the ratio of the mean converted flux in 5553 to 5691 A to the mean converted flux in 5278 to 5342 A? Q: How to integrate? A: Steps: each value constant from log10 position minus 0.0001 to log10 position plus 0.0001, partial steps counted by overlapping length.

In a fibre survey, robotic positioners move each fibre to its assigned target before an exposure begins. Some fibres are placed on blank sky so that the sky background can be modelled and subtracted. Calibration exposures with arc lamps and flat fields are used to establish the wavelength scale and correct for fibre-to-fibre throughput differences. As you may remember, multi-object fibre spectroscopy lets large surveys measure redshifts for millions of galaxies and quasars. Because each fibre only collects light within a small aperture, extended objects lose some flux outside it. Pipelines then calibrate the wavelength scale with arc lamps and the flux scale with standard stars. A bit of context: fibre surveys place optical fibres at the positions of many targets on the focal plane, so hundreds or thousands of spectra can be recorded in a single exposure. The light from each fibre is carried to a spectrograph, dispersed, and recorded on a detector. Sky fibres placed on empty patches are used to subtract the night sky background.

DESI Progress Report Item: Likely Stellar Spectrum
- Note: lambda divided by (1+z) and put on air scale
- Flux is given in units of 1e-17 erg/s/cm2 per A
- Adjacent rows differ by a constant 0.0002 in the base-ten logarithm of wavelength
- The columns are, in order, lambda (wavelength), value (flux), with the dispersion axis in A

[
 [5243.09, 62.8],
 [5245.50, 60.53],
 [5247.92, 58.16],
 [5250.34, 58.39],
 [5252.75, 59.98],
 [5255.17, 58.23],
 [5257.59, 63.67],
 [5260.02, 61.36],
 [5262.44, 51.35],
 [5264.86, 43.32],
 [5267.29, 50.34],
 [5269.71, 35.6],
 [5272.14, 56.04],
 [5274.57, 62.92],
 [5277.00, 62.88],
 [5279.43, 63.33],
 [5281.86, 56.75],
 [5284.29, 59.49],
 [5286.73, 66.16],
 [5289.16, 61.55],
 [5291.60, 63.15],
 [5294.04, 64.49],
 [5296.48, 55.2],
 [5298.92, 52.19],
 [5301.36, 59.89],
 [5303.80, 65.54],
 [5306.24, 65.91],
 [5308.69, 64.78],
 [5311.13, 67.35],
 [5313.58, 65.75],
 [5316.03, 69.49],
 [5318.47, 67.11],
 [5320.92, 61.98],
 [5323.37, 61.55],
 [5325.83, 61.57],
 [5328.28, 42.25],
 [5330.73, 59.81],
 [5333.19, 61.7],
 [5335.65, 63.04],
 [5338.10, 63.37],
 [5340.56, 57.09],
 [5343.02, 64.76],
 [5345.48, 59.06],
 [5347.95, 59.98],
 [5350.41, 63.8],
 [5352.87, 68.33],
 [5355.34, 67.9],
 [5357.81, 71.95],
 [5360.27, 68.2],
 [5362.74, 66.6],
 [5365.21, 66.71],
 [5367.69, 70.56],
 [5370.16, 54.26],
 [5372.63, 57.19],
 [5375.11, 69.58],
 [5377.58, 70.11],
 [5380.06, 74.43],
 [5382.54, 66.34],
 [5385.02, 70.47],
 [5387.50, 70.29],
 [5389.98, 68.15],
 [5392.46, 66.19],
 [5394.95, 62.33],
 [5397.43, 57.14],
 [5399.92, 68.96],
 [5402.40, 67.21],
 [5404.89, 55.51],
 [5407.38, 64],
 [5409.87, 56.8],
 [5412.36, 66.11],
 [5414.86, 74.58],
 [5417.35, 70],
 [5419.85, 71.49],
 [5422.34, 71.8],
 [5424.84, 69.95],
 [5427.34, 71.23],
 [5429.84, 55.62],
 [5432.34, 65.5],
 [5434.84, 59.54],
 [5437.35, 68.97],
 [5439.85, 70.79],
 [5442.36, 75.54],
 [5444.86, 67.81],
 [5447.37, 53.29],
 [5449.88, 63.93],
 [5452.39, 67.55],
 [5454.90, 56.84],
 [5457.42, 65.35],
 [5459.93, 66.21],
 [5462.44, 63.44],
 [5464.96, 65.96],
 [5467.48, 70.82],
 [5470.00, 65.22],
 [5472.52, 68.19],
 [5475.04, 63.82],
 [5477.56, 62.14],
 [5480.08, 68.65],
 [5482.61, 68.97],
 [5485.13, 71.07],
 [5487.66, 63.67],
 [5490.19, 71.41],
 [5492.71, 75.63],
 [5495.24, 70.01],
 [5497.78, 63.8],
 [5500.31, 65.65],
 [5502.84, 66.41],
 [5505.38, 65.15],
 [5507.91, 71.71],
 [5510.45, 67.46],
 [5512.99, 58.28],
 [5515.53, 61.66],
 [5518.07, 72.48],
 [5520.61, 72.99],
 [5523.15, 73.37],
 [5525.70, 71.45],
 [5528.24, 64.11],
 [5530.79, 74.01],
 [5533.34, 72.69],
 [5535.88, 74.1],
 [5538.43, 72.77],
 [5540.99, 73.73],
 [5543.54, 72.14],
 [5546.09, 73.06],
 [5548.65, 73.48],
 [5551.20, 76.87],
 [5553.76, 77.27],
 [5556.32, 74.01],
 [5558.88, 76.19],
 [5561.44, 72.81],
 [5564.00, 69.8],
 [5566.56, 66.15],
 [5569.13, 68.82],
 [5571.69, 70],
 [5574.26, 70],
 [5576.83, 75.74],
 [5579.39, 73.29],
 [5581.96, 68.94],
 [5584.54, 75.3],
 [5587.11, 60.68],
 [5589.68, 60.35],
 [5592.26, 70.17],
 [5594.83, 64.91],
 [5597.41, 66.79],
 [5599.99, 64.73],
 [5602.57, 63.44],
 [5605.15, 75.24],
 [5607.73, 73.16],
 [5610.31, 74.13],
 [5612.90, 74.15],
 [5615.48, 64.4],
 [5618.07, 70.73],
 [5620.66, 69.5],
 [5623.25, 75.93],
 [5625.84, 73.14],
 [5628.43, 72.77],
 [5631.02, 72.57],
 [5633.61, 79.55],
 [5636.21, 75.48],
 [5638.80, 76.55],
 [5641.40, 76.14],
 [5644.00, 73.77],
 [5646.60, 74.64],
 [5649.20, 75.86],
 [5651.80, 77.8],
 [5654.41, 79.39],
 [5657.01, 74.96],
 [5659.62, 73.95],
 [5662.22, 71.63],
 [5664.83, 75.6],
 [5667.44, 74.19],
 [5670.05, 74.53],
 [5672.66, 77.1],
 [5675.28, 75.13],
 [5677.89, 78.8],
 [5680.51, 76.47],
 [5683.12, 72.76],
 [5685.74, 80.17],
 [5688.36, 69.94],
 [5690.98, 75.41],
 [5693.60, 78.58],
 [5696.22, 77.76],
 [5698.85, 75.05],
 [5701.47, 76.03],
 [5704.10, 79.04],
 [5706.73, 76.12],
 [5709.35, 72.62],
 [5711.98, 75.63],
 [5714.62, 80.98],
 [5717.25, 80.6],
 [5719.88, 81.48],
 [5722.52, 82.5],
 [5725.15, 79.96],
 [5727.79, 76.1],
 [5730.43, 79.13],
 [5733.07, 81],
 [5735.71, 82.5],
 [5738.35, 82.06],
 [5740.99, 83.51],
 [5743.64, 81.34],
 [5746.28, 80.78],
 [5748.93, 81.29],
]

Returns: 1.32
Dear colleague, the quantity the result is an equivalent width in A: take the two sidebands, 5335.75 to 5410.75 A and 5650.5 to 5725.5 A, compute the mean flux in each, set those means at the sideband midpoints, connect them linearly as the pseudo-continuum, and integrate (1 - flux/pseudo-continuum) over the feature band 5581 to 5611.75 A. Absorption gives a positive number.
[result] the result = 2.1 A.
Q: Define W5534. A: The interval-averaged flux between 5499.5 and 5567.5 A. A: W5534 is 70.8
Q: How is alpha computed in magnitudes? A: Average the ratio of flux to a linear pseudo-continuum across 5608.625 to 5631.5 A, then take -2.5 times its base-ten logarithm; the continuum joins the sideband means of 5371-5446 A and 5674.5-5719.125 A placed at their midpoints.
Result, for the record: 0.03 mag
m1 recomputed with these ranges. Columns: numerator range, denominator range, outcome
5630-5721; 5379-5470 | 1.26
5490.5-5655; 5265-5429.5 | 1.22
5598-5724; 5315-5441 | 1.28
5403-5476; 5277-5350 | 1.12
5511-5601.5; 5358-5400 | 1.13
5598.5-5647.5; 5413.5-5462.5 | 1.17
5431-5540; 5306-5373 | 1.12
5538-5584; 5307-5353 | 1.27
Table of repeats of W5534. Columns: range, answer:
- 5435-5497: 66.7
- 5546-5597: 70.8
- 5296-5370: 63.1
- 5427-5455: 64.8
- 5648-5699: 75.8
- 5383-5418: 65.5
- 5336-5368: 65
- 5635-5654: 75.9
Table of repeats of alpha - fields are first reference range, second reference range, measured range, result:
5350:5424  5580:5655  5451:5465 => 0.07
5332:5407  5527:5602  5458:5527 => 0.02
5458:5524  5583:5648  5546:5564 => -0.08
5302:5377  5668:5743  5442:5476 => 0.05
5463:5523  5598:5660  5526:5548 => -0.04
